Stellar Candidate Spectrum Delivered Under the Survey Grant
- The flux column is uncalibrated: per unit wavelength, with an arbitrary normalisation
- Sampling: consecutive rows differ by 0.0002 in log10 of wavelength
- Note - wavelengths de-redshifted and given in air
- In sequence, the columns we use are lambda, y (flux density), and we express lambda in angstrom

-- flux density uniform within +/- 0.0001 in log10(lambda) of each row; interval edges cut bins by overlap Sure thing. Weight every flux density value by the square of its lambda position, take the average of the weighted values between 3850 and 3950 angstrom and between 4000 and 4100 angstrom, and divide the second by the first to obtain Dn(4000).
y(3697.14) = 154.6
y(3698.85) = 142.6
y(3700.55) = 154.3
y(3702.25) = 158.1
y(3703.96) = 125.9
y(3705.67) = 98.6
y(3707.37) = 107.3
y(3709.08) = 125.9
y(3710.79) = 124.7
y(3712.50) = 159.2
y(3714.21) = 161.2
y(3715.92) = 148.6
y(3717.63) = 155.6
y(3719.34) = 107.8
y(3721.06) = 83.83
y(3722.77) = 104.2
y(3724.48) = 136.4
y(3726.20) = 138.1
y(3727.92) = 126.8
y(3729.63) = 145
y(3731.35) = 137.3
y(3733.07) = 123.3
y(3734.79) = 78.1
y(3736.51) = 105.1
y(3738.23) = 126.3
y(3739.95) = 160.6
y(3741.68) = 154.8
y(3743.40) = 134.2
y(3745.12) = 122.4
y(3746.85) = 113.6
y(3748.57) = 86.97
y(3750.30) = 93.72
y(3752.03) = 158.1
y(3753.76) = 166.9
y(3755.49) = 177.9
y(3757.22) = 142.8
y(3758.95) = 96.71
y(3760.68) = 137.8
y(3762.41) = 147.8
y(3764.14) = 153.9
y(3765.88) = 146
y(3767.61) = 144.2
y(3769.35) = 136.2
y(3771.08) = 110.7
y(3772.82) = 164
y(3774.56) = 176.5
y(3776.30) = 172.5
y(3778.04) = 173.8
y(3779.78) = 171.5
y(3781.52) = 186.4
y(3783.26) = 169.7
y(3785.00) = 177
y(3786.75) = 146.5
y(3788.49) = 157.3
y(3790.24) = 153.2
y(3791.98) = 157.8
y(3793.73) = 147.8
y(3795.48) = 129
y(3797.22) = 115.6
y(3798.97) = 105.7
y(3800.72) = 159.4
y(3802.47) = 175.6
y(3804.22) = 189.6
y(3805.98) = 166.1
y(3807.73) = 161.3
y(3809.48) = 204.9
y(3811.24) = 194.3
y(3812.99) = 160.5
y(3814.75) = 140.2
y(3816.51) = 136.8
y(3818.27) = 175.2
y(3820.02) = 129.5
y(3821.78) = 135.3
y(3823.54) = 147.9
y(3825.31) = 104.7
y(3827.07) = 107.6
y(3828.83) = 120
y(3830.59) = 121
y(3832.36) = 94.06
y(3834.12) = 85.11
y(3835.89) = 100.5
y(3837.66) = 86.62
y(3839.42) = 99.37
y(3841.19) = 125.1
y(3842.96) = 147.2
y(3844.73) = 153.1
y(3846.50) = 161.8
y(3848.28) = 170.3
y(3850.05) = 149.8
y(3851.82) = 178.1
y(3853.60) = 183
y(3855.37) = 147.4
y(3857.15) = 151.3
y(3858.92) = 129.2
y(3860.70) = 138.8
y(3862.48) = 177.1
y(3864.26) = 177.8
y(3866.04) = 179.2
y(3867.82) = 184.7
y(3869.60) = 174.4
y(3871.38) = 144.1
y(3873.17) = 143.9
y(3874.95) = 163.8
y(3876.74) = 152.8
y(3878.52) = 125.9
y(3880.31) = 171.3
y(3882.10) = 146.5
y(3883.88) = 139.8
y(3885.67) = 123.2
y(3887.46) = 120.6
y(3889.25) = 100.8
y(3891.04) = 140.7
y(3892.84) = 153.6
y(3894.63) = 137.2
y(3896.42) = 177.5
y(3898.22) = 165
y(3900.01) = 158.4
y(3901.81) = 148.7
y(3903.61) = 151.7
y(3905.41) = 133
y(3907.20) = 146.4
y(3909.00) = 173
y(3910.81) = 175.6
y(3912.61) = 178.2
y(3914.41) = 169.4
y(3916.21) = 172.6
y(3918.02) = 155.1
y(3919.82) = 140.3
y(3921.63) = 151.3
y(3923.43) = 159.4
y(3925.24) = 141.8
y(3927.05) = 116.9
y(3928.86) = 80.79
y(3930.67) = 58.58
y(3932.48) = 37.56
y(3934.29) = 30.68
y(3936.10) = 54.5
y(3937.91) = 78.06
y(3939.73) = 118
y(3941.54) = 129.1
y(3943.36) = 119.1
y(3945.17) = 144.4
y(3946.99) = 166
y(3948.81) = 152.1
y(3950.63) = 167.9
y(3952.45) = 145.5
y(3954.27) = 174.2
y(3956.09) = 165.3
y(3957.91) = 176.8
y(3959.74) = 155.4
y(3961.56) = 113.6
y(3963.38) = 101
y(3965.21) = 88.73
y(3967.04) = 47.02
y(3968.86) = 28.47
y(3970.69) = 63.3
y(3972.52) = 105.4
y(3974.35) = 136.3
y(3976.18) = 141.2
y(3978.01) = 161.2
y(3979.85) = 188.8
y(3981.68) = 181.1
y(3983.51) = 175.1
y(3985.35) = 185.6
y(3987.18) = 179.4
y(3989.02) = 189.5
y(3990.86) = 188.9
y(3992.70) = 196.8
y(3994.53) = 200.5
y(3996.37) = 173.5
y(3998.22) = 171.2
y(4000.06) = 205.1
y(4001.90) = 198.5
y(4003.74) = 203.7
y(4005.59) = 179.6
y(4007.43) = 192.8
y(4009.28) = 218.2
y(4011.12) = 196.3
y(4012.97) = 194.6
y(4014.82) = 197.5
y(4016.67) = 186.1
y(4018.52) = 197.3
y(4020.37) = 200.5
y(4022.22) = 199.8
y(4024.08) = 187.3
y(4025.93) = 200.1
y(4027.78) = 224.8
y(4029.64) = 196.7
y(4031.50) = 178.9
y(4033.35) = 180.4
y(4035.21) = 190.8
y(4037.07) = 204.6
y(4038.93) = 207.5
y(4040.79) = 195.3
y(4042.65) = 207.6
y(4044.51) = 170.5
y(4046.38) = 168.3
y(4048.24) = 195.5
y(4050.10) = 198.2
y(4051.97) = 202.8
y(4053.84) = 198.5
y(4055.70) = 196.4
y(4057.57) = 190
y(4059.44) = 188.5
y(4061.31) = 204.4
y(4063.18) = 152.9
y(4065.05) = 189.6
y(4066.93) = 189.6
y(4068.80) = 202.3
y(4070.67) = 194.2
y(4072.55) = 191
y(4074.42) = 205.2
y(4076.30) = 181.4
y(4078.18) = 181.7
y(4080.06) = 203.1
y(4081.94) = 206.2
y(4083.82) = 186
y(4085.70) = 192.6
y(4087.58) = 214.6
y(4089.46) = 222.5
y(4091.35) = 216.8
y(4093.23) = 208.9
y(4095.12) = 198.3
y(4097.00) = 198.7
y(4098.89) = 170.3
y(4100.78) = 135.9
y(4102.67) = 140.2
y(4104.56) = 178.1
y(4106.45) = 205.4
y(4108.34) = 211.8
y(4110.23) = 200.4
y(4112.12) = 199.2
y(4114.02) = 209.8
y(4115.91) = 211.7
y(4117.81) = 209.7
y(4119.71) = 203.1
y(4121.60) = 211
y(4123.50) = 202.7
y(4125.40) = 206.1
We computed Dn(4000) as 1.5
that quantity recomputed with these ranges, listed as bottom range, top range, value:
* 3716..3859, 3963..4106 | 1.46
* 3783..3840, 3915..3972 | 0.89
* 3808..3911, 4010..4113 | 1.47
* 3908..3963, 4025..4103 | 1.55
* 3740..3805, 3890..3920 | 1.14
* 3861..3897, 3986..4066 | 1.37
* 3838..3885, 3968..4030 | 1.24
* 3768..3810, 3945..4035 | 1.18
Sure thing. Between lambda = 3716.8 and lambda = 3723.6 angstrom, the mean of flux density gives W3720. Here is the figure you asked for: 113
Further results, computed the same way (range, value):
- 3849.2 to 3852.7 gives 164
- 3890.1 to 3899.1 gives 154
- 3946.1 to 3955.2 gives 161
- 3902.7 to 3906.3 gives 142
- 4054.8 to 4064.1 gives 186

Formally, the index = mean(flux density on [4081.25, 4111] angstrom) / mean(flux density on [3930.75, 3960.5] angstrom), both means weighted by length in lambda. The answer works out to 1.6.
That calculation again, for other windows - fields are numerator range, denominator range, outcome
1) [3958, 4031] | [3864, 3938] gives 1.21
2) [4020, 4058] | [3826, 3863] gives 1.45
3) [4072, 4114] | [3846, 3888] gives 1.24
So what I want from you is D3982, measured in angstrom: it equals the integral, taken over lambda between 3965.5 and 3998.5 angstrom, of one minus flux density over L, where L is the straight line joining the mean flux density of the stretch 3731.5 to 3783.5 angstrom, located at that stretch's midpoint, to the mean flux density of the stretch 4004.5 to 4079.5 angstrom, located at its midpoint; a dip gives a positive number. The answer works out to 6.1 angstrom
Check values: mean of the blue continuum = 141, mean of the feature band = 149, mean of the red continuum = 193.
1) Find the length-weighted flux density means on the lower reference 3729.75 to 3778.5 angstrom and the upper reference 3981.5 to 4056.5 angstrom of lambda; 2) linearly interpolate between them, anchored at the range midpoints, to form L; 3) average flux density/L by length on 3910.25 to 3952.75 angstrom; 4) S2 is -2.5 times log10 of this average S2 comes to 0.35 mag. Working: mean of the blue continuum 137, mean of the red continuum 193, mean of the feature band 126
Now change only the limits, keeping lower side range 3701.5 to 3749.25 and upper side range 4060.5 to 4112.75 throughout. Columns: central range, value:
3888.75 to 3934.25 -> 0.153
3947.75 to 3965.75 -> 0.161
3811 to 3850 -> 0.116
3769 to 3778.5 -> -0.151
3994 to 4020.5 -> -0.095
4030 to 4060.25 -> -0.044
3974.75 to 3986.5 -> 0.014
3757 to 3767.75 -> -0.034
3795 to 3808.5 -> -0.076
